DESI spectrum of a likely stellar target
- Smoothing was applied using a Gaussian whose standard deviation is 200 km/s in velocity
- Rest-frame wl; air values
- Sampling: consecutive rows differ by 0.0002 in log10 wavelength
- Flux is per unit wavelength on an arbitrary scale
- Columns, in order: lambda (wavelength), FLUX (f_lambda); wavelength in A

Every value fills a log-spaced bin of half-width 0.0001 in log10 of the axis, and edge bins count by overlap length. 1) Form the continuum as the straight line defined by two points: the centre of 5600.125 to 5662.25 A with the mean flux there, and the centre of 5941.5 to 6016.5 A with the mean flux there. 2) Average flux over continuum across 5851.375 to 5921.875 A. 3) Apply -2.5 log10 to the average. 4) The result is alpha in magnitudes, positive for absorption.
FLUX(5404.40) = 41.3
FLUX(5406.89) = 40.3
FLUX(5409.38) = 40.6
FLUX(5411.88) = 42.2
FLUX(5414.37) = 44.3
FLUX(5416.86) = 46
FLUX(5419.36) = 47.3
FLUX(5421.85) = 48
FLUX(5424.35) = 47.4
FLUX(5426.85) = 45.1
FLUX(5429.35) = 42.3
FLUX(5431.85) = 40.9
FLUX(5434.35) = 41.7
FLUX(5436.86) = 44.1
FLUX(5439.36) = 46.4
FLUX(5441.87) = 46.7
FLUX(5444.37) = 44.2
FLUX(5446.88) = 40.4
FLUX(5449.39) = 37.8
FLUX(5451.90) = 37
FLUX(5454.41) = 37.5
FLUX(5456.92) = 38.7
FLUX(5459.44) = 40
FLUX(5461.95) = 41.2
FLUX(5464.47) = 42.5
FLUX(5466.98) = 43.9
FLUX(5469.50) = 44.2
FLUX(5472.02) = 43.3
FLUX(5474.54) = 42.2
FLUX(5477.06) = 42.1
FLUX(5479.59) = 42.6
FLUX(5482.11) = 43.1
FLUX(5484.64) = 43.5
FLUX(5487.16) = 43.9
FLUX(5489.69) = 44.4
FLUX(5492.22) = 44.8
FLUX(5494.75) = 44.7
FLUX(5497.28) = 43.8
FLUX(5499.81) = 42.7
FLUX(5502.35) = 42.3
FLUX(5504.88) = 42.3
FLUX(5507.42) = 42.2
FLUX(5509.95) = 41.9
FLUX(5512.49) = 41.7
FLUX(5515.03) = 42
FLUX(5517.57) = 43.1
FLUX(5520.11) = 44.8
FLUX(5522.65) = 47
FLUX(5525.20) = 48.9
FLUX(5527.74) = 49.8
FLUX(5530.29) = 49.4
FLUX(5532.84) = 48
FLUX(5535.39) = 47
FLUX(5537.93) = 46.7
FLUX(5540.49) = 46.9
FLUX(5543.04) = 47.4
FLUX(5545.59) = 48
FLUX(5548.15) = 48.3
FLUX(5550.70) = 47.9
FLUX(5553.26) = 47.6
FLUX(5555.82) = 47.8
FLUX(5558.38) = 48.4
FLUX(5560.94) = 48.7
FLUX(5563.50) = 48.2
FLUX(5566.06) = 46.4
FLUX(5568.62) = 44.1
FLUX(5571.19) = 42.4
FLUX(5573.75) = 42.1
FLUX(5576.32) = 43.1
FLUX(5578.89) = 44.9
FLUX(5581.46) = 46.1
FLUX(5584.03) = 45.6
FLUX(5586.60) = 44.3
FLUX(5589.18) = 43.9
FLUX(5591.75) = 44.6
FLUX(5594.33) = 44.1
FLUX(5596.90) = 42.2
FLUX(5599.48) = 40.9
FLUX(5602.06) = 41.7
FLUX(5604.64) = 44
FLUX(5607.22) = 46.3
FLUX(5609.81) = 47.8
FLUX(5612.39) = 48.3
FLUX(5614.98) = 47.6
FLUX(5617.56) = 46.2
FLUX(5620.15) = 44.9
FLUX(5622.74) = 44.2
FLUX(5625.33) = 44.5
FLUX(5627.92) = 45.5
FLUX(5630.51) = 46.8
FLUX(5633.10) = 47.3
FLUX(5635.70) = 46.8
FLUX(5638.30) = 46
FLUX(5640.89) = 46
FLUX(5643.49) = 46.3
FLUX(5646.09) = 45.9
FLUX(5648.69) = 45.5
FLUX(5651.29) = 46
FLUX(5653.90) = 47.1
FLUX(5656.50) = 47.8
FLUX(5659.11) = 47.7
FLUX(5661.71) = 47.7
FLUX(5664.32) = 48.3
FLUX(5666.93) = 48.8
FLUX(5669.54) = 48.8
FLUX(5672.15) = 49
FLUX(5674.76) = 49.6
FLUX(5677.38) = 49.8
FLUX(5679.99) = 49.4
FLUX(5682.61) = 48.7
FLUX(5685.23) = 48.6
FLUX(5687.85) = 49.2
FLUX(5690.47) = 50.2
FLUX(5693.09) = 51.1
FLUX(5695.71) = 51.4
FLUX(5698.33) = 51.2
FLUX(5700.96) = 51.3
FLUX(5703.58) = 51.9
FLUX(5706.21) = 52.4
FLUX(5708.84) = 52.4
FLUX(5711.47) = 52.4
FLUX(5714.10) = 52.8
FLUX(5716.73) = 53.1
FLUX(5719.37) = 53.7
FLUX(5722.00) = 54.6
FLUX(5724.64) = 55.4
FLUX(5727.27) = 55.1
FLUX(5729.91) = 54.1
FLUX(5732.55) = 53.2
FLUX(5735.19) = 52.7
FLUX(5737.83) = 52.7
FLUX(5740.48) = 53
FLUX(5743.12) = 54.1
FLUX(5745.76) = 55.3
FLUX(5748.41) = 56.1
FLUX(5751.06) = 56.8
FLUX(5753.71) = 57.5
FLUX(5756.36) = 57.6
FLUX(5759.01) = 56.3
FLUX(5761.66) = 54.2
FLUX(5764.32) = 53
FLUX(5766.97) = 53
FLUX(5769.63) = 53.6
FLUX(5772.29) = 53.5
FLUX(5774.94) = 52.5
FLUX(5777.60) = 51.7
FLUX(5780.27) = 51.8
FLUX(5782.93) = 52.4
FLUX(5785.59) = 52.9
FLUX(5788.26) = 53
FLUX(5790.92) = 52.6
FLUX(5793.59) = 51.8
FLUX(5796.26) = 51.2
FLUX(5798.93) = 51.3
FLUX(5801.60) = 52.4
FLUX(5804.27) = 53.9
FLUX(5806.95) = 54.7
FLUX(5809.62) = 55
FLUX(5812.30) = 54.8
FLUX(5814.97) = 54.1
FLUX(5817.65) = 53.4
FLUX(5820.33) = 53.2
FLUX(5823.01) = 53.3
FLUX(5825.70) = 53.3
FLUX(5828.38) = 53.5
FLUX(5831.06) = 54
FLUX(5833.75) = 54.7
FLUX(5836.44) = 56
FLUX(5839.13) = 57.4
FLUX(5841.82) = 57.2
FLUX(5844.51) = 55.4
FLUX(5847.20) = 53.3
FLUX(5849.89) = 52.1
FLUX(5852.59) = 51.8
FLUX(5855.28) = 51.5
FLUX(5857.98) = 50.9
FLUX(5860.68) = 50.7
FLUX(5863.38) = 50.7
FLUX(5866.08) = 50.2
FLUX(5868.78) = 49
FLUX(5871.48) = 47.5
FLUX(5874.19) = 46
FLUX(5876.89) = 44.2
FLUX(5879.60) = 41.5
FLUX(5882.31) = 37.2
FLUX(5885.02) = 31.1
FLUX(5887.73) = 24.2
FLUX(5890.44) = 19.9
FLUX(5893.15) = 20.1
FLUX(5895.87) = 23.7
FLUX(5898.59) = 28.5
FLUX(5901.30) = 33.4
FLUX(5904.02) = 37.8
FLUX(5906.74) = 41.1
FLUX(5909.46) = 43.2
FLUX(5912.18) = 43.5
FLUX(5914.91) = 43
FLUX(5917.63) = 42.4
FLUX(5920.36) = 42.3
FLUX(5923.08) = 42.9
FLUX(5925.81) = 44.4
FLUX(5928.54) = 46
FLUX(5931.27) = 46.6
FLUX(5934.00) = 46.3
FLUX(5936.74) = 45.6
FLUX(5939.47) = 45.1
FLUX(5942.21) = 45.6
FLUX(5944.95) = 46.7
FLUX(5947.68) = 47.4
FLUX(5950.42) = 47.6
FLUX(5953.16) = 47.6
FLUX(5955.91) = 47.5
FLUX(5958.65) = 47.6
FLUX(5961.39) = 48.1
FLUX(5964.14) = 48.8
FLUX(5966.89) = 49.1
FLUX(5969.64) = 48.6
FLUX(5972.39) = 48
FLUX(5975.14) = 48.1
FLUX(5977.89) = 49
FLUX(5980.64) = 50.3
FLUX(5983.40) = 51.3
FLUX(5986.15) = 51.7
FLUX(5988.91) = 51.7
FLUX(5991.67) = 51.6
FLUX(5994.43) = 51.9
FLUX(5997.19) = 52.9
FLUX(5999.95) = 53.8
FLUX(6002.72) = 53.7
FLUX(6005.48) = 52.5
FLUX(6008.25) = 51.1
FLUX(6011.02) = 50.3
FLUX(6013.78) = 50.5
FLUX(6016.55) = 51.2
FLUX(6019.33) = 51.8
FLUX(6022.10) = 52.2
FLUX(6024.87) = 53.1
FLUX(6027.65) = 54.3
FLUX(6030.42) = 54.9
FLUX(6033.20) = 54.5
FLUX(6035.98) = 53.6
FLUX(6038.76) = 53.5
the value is 0.21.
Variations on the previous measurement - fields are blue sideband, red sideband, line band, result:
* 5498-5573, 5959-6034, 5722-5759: -0.14 mag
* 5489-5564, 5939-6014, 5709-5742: -0.13 mag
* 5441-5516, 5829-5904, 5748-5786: -0.24 mag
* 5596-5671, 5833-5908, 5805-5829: -0.22 mag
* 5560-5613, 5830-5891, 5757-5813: -0.14 mag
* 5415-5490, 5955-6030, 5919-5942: 0.11 mag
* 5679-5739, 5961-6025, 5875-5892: 0.47 mag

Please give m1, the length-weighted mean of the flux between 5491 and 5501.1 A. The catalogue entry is 44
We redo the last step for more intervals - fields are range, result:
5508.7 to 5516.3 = 41.9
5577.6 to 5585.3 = 45.5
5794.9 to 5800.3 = 51.3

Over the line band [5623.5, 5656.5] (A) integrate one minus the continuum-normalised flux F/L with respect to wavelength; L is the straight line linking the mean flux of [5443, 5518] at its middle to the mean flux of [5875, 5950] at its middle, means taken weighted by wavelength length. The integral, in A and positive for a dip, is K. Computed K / -4.1 A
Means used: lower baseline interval 42.1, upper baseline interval 39.2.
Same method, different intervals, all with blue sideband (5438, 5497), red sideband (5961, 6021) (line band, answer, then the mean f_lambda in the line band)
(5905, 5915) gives 1.4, 42.5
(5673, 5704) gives -2.8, 50.1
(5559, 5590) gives -0.7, 45.1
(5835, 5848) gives -2.0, 56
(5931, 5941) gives 0.8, 45.8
